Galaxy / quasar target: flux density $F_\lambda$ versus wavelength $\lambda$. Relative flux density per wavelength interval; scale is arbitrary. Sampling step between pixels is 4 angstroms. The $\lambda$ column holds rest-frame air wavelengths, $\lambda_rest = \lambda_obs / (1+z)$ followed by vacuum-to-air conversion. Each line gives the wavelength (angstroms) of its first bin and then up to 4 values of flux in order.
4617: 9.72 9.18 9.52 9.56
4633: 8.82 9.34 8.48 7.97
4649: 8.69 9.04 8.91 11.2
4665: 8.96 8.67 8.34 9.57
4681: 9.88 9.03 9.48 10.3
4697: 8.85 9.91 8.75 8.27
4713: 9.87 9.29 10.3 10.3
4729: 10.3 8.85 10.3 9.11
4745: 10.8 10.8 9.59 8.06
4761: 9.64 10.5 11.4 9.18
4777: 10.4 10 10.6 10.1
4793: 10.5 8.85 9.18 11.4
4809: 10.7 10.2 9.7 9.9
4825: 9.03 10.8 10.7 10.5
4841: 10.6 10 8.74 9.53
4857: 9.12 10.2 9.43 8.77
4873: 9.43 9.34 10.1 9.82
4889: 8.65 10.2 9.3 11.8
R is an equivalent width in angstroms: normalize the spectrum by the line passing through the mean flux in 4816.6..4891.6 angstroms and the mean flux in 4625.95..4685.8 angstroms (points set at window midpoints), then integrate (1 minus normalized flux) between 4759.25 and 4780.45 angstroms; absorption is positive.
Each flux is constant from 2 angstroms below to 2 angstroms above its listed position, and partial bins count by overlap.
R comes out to -1.7 angstroms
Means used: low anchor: 9.11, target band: 10.2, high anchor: 9.71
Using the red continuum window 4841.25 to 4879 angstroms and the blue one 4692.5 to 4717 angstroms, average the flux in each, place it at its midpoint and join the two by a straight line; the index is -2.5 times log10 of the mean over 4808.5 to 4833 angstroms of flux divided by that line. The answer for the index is -0.07 mag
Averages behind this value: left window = 9.26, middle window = 10.1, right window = 9.45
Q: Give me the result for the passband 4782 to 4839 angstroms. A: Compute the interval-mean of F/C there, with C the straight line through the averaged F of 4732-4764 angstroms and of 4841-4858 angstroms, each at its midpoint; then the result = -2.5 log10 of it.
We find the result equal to -0.06 mag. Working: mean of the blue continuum 9.7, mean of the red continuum 9.51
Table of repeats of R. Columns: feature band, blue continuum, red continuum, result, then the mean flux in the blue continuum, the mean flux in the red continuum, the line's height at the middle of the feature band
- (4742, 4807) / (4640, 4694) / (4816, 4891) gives -3.9 angstroms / 9.17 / 9.7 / 9.48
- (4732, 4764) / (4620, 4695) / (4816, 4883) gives -0.8 angstroms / 9.21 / 9.76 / 9.47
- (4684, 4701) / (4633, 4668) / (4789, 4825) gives -0.4 angstroms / 9.05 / 10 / 9.3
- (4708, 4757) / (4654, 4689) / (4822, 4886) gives -1.6 angstroms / 9.32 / 9.76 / 9.47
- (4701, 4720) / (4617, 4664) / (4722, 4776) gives 0.9 angstroms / 9.18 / 9.93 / 9.66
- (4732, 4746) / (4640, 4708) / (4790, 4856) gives -0.3 angstroms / 9.18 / 10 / 9.54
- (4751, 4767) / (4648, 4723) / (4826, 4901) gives 0.1 angstroms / 9.34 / 9.78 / 9.52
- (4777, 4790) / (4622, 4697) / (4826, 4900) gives -1.0 angstroms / 9.2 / 9.75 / 9.54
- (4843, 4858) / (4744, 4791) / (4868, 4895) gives 0.5 angstroms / 10.1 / 9.5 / 9.66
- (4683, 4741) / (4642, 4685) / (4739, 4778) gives -0.1 angstroms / 9.1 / 9.94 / 9.53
